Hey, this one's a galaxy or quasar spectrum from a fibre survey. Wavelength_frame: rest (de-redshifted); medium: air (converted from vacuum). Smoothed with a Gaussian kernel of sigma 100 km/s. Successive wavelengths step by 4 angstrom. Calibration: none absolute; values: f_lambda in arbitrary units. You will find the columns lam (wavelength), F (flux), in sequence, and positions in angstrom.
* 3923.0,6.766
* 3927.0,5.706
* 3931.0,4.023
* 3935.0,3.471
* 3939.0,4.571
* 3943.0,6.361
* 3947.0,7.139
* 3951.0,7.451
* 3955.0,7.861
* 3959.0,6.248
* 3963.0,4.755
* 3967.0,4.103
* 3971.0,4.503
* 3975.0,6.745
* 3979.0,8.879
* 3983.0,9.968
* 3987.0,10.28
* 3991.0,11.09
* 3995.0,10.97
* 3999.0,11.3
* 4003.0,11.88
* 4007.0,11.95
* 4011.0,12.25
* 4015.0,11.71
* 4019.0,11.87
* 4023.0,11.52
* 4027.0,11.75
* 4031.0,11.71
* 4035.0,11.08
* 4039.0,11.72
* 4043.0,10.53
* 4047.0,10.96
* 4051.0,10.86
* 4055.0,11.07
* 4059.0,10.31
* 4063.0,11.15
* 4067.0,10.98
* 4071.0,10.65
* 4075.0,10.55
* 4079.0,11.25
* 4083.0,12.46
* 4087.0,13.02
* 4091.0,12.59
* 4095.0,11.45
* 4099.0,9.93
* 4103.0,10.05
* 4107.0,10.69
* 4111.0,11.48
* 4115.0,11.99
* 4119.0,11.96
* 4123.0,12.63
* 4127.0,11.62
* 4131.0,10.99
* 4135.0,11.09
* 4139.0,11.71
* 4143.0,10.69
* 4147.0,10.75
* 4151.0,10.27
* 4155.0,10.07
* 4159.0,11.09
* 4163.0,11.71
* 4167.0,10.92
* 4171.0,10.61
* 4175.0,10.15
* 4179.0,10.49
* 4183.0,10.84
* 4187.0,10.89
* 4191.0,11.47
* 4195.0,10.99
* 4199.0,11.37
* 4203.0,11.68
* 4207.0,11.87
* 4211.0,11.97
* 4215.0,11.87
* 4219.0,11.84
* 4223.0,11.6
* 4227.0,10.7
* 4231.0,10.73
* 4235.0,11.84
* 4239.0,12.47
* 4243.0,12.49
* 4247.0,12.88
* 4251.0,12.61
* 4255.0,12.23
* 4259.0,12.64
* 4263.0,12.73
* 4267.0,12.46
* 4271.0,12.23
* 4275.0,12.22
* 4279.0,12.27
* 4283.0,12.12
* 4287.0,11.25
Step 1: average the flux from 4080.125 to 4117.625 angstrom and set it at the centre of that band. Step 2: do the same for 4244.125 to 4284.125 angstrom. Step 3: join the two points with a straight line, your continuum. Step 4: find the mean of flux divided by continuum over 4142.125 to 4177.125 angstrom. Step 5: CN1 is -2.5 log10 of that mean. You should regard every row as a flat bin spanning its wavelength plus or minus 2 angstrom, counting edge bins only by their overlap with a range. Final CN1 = 0.11 mag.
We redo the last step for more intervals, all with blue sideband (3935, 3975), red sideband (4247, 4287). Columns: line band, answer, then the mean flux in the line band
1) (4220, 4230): 0.03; 11.2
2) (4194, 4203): -0.04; 11.3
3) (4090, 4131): -0.25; 11.4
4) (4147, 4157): -0.04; 10.3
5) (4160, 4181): -0.05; 10.8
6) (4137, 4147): -0.14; 11.1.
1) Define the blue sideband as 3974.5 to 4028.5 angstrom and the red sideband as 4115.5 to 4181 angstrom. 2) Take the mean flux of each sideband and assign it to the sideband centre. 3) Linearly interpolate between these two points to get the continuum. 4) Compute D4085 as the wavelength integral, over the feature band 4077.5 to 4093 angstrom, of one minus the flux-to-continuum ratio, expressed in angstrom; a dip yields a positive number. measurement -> -1.88 angstrom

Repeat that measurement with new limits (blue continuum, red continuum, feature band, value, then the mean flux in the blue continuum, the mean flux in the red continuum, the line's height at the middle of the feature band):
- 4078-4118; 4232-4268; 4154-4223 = 4.97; 11.5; 12.4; 12.1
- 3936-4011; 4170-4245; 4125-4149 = -1.71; 8.16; 11.4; 10.4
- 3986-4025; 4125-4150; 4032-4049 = 0.44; 11.5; 11.1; 11.4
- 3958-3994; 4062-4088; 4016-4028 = -3.08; 7.53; 11.4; 9.32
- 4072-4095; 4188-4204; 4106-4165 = 1.84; 11.9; 11.3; 11.6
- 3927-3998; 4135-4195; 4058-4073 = -3.11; 6.99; 10.8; 8.95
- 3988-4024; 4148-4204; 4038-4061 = 1.07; 11.6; 10.9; 11.4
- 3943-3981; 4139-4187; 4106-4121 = -2.96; 6.41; 10.7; 9.67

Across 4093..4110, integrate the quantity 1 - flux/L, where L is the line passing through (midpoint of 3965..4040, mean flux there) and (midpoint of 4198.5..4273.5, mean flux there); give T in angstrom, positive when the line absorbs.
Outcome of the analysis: 0.7 angstrom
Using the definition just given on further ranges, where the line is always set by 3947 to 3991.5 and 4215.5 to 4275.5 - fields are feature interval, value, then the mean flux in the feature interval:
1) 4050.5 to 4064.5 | -3.2 angstrom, 10.8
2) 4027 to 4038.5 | -4.2 angstrom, 11.5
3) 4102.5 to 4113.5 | -1.3 angstrom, 10.9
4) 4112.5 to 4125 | -2.9 angstrom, 12.2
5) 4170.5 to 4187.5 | 0.6 angstrom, 10.6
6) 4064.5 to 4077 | -2.3 angstrom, 10.7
